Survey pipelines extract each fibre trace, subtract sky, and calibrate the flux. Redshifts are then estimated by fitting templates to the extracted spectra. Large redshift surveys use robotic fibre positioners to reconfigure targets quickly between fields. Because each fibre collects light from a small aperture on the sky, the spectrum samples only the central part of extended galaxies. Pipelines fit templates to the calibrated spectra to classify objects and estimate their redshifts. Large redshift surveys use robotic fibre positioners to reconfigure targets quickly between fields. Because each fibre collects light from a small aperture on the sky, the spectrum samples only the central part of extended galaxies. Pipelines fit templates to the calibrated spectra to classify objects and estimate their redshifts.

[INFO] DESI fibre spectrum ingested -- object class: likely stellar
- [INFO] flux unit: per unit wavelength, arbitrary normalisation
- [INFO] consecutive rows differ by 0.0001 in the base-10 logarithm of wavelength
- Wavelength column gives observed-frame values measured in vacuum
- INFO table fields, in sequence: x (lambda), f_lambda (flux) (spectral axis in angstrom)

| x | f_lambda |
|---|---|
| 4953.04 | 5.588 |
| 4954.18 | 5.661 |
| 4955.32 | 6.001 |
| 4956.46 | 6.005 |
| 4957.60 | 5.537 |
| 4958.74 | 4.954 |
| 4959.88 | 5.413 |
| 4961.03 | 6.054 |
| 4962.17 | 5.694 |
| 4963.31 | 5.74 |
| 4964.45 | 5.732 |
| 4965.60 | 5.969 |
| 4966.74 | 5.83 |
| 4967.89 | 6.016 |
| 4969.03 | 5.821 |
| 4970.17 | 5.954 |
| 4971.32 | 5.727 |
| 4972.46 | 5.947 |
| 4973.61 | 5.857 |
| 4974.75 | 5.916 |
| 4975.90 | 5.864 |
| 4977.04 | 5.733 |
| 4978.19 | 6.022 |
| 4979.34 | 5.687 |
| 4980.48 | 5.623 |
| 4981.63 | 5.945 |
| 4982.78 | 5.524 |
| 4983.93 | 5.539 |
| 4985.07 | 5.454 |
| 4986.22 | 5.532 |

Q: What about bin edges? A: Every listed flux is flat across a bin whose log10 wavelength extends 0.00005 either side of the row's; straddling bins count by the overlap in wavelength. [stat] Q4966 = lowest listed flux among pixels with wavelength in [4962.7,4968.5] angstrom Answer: 5.732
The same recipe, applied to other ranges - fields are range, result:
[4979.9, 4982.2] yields 5.623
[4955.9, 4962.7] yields 4.954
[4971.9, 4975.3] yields 5.857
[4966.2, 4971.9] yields 5.727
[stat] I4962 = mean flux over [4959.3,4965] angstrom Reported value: 5.73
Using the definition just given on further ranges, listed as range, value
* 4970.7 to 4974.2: 5.85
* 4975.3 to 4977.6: 5.8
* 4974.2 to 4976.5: 5.89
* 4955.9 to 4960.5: 5.48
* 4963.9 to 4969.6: 5.87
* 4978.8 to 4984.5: 5.67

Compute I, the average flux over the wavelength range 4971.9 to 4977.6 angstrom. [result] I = 5.87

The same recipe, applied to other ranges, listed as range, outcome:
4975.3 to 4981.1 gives 5.79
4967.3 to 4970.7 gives 5.93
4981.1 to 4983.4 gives 5.71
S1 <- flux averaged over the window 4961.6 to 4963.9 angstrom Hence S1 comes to 5.73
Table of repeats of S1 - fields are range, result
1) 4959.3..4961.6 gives 5.72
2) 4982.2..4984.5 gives 5.53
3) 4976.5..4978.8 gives 5.86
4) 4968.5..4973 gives 5.87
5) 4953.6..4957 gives 5.89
